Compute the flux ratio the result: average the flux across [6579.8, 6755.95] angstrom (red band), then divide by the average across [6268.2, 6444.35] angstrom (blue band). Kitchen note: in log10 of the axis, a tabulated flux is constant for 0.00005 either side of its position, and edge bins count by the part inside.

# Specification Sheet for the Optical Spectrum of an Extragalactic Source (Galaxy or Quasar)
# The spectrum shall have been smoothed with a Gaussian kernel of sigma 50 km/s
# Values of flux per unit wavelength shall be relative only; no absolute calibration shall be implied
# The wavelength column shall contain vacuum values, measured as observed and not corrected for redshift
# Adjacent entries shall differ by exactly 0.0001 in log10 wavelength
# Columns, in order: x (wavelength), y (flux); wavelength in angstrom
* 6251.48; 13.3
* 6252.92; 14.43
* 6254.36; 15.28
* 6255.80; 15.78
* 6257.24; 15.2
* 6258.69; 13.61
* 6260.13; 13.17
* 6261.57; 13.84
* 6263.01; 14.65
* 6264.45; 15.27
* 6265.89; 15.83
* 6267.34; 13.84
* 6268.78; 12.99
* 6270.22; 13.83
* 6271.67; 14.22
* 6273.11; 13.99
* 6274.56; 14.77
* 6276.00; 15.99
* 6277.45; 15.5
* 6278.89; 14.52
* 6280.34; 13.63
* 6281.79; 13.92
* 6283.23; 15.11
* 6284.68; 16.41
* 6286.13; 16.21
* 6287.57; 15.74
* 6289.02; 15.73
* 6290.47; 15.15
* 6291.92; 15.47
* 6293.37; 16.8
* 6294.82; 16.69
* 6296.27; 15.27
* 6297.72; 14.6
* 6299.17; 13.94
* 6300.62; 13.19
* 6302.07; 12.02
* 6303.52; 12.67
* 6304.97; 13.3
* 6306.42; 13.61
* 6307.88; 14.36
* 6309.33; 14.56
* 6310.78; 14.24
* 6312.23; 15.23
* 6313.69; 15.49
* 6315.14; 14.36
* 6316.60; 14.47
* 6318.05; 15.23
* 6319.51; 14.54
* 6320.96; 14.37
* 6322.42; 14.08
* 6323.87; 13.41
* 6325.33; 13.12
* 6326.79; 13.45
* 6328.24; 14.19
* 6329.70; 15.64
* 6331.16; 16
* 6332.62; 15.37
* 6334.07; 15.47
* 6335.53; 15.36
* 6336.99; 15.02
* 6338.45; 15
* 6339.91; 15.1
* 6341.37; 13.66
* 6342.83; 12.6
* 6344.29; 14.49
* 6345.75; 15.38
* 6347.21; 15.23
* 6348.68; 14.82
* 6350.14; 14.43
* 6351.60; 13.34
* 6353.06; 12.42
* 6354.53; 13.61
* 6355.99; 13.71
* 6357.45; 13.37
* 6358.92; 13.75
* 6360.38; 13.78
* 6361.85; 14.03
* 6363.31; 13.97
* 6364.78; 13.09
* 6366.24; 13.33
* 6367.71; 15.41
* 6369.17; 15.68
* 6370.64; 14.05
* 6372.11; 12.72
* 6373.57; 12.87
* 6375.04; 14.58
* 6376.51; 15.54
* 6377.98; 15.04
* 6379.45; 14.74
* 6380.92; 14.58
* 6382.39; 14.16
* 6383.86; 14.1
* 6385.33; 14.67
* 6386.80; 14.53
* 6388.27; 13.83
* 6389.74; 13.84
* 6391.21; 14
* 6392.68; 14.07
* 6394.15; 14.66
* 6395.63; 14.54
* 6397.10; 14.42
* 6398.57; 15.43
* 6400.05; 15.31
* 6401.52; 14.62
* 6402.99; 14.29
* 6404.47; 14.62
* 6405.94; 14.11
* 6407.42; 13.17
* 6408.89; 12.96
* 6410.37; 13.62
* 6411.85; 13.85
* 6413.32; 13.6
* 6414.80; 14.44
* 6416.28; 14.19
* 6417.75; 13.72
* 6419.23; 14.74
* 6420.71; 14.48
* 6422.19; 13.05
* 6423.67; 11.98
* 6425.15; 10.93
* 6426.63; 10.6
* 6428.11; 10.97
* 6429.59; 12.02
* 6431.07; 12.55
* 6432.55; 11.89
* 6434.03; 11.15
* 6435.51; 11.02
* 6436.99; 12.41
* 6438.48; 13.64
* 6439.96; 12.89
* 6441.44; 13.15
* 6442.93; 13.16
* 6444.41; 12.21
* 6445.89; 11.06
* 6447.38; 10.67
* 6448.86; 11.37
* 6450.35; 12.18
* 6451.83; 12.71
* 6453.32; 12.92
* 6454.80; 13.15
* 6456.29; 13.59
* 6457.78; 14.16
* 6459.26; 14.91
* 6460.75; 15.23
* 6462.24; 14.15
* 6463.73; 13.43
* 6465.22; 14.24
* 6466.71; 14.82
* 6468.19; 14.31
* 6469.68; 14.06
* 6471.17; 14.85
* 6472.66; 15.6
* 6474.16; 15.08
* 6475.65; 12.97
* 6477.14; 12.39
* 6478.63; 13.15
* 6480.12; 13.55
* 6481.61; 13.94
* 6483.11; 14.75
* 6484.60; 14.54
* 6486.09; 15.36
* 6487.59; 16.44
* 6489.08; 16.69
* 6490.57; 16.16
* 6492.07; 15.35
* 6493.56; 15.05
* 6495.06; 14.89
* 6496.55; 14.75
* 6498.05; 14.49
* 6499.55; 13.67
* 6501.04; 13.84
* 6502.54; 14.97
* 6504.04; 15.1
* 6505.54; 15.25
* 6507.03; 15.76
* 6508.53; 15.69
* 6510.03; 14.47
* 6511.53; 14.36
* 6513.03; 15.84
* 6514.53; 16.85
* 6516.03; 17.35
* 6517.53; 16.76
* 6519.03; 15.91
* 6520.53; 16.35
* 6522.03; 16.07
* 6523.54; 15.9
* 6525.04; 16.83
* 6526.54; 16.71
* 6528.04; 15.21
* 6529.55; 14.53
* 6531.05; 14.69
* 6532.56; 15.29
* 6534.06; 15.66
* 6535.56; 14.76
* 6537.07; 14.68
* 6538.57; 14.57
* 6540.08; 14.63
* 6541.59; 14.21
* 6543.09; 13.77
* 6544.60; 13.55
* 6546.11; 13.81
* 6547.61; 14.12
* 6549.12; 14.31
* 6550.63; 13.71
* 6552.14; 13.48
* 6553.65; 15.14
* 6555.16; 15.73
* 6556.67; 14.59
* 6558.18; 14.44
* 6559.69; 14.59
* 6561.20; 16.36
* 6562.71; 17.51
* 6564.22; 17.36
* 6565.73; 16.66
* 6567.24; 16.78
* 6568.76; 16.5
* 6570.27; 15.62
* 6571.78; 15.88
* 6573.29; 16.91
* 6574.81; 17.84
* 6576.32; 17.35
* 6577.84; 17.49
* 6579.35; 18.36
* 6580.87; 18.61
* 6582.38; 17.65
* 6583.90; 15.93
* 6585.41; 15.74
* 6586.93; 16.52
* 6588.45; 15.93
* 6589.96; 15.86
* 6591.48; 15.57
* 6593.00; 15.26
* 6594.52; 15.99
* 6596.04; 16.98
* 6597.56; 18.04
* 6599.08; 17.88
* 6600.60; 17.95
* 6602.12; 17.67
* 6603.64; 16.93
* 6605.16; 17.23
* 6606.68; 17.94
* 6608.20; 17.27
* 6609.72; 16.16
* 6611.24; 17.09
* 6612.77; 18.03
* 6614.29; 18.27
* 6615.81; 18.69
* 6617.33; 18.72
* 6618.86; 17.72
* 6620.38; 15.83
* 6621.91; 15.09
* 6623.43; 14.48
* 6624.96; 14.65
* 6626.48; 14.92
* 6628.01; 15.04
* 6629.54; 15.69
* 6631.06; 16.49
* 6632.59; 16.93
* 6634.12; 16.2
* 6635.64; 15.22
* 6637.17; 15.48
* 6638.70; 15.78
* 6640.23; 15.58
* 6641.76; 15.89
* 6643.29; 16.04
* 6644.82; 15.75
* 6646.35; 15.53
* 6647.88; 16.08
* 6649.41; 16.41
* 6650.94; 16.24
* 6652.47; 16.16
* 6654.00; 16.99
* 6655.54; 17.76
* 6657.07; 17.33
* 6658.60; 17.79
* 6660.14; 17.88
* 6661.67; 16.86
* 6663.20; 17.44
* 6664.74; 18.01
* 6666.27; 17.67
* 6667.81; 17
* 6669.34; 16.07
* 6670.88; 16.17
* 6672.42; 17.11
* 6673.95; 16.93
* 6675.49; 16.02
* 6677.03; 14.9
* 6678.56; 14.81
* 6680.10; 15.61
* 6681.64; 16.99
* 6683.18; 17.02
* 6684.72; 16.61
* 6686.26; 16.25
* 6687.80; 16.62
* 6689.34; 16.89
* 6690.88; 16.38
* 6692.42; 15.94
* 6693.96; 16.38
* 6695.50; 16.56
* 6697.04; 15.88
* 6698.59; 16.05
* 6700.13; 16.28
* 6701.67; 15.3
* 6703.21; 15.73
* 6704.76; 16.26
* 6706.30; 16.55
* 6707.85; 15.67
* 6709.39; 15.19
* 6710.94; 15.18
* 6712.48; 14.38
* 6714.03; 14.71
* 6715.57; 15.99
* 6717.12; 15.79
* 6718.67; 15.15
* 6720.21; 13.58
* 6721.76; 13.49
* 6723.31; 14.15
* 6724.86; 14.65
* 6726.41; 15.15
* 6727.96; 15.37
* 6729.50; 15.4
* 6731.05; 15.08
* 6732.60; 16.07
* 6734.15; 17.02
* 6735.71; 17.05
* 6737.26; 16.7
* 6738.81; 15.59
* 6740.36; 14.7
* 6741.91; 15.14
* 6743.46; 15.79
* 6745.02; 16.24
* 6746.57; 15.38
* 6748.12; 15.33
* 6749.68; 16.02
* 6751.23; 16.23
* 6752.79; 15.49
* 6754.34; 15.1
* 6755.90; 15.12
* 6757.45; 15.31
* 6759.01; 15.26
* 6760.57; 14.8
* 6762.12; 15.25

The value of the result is 1.1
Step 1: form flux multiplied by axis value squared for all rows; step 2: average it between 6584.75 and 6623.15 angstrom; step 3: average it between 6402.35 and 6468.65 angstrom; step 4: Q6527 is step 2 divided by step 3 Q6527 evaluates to 1.37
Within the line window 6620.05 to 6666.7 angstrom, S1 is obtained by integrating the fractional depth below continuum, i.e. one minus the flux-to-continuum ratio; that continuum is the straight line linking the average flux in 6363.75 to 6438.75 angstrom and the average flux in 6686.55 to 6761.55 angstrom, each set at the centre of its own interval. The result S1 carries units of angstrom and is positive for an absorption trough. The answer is -3.4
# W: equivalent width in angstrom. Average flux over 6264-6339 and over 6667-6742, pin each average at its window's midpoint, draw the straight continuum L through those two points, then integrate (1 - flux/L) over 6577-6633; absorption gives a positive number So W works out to -4.54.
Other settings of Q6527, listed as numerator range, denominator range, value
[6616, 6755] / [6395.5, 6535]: 1.21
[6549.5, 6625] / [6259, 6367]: 1.25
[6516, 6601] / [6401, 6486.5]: 1.23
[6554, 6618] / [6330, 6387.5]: 1.26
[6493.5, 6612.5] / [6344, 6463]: 1.22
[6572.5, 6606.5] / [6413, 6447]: 1.42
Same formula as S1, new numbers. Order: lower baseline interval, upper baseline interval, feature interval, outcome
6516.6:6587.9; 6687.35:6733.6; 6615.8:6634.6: -0.5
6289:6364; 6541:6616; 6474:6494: 1.2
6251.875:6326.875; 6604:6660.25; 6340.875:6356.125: 0.9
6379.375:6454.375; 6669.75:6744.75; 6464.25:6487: -0.8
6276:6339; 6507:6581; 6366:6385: 0.7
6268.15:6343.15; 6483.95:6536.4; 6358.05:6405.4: 2.0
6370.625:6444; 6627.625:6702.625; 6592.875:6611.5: -1.8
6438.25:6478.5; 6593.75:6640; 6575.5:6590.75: -0.9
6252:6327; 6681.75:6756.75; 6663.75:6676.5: -1.1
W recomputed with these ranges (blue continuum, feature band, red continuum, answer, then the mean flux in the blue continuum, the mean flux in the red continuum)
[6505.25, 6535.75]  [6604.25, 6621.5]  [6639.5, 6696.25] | -1.3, 15.8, 16.5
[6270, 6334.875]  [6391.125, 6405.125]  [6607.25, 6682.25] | 0.5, 14.7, 16.5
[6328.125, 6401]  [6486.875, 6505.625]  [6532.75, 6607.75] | 0.4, 14.4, 16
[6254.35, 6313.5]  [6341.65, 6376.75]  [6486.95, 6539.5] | 2.2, 14.6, 15.5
